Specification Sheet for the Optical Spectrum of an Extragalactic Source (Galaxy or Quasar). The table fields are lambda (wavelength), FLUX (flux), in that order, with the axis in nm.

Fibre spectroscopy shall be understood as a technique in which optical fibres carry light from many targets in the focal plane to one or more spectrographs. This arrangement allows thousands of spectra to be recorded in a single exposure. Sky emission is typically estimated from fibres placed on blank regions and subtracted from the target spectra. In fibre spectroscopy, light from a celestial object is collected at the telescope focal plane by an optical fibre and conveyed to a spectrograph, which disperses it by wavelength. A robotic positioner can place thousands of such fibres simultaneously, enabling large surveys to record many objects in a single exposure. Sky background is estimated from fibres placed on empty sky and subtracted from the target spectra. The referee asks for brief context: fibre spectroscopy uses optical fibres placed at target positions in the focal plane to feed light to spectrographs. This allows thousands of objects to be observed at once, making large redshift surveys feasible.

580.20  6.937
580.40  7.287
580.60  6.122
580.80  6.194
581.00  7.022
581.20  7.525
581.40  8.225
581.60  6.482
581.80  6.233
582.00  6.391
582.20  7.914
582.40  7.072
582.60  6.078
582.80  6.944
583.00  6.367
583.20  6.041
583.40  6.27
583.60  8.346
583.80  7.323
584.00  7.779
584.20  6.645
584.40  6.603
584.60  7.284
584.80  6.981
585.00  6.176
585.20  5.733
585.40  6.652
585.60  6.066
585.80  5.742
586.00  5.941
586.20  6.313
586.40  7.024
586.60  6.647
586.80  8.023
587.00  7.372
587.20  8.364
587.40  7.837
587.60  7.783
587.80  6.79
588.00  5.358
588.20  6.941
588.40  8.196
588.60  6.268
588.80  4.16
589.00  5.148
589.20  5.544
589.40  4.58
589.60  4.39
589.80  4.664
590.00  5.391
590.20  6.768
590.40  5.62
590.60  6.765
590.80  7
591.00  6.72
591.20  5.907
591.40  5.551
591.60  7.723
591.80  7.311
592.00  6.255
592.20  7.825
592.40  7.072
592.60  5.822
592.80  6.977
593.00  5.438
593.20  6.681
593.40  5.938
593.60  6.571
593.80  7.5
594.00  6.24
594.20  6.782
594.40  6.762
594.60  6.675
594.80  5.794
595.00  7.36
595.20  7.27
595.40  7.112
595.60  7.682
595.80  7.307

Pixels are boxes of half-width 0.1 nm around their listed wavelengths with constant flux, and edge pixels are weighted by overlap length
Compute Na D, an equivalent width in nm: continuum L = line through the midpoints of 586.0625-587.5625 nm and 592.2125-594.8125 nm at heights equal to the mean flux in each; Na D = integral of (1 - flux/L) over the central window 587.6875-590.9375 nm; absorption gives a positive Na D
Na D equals 0.55 nm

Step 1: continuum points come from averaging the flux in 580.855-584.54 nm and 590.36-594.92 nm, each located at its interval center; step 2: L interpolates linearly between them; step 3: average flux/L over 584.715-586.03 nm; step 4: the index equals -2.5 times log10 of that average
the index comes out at 0.11 mag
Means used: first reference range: 6.95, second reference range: 6.58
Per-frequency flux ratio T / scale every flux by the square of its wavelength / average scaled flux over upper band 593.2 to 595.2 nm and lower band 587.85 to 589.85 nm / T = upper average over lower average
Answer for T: 1.22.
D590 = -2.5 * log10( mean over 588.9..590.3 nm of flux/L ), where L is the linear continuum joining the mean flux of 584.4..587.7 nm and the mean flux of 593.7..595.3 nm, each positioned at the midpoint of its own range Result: 0.29 mag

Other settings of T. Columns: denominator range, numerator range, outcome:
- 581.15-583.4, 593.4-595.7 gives 1.05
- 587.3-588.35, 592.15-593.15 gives 0.95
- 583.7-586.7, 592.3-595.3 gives 1.03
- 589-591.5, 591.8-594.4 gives 1.17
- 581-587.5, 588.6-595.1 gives 0.93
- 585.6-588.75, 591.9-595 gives 0.97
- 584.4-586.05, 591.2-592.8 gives 1.09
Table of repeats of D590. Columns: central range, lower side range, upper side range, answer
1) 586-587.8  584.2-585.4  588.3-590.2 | -0.208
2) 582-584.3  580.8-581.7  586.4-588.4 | 0.040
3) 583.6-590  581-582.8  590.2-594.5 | 0.055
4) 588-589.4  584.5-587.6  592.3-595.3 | 0.149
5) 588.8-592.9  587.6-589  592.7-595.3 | 0.061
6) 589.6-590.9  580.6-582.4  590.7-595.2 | 0.139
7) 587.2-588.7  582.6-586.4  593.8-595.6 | -0.066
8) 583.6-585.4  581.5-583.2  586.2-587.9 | 0.015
